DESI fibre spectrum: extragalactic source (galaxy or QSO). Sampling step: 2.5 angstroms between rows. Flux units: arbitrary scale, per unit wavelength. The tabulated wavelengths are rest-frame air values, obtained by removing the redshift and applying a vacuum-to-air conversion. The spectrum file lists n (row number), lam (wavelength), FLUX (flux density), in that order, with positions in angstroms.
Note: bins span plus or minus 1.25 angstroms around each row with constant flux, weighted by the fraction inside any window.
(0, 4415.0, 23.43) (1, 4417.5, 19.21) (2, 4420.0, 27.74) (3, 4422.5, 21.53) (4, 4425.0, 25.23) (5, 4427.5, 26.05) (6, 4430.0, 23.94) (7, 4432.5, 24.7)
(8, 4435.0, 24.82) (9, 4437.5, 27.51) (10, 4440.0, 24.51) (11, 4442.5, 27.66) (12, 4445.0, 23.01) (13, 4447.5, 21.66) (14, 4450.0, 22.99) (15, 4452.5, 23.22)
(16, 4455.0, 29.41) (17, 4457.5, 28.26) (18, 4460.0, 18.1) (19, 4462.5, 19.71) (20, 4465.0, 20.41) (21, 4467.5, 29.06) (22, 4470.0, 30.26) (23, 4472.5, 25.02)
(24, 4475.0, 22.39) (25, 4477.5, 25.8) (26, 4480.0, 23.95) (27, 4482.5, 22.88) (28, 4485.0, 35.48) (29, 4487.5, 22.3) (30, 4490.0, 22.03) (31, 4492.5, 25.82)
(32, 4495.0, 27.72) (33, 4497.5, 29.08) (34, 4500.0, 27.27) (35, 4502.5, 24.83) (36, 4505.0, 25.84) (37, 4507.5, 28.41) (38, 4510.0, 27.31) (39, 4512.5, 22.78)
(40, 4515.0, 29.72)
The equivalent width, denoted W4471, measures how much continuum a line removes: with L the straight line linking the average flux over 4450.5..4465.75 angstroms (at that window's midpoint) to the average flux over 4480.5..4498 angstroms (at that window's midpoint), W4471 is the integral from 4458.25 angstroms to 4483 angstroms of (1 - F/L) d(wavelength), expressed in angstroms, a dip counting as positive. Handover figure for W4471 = 0.6 angstroms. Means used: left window 23.3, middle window 23.9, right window 26.3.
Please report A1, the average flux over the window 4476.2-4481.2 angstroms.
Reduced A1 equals 24.9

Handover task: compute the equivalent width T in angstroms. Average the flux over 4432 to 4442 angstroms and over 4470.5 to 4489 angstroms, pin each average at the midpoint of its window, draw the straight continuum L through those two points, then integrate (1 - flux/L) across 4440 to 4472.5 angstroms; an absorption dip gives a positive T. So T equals 1.4 angstroms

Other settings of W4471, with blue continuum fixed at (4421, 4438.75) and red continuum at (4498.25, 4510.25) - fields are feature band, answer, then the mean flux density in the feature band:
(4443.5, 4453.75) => 1.0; 22.8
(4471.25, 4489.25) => 0.6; 25.3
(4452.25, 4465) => 1.1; 23.5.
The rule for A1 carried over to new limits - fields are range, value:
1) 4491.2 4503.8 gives 26.9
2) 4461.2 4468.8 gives 23.1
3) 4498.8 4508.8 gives 26.6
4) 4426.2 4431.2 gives 25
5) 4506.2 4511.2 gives 27.8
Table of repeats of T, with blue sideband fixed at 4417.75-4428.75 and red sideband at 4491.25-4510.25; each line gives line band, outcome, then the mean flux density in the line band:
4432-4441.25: -0.2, 25.4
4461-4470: 0.7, 23.9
